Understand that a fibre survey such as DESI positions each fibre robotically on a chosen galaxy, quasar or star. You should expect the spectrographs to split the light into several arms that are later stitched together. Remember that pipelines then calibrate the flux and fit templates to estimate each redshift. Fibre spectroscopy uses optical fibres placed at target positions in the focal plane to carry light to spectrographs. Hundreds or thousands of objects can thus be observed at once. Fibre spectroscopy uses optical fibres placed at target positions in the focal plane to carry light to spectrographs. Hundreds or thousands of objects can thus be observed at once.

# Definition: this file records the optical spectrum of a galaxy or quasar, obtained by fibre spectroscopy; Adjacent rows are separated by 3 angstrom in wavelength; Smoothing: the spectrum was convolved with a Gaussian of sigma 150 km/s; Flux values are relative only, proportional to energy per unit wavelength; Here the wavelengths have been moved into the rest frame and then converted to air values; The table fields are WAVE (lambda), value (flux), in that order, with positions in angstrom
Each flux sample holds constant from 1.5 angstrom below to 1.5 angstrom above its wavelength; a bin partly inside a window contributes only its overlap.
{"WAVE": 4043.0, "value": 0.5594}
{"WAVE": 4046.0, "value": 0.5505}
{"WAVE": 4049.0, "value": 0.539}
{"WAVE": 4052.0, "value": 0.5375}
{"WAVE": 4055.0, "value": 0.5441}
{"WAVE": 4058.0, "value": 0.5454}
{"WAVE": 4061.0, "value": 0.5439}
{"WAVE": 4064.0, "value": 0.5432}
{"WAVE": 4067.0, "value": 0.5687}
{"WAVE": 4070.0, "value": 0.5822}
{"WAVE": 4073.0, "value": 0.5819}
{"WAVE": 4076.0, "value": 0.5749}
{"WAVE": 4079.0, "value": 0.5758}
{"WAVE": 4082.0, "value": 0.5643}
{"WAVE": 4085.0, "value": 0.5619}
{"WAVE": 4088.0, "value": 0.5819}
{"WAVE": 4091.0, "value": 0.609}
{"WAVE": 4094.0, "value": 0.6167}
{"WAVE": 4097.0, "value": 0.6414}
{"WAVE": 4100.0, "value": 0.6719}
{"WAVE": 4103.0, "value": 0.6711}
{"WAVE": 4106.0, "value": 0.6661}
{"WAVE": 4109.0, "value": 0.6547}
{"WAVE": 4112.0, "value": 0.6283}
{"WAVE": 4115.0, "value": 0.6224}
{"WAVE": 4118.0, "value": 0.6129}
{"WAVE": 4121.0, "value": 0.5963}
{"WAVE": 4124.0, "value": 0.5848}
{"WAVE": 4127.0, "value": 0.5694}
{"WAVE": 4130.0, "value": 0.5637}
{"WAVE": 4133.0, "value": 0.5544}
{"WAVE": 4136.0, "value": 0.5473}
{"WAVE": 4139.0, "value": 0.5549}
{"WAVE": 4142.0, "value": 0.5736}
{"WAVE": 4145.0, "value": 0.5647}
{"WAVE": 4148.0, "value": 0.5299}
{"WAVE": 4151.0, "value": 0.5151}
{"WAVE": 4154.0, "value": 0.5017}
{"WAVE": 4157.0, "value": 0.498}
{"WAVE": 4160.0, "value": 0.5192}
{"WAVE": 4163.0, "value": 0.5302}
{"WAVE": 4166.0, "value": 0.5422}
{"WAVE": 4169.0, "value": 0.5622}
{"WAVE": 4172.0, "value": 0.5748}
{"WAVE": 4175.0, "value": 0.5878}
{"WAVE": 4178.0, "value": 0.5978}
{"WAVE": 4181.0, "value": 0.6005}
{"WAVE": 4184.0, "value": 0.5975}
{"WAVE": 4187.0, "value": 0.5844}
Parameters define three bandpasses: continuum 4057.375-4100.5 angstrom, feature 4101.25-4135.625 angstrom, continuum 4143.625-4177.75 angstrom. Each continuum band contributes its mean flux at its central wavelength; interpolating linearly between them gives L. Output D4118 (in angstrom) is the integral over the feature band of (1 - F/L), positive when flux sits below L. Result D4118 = -2.9 angstrom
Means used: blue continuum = 0.583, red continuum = 0.541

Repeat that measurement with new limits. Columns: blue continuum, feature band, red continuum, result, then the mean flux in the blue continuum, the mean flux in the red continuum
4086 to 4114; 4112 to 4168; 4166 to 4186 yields 4.81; 0.636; 0.583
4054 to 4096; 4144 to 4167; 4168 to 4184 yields 2.35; 0.572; 0.587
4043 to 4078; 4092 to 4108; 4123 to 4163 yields -2.97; 0.556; 0.543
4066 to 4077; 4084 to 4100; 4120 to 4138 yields -1.00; 0.577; 0.568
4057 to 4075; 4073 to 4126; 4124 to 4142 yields -4.80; 0.562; 0.561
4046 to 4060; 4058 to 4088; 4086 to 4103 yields 0.86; 0.543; 0.626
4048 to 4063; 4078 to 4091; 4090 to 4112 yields 0.72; 0.542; 0.647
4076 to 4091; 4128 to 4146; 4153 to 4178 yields -0.17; 0.575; 0.544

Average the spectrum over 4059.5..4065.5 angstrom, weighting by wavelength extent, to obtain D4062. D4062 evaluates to 0.544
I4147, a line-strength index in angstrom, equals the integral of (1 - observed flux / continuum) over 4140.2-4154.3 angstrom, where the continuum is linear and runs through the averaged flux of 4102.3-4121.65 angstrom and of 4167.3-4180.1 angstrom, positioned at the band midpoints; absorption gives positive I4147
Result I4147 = 1.5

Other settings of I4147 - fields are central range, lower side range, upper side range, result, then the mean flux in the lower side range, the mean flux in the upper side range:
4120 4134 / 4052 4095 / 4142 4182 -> -0.4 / 0.569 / 0.548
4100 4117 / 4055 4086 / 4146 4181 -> -2.9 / 0.563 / 0.545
